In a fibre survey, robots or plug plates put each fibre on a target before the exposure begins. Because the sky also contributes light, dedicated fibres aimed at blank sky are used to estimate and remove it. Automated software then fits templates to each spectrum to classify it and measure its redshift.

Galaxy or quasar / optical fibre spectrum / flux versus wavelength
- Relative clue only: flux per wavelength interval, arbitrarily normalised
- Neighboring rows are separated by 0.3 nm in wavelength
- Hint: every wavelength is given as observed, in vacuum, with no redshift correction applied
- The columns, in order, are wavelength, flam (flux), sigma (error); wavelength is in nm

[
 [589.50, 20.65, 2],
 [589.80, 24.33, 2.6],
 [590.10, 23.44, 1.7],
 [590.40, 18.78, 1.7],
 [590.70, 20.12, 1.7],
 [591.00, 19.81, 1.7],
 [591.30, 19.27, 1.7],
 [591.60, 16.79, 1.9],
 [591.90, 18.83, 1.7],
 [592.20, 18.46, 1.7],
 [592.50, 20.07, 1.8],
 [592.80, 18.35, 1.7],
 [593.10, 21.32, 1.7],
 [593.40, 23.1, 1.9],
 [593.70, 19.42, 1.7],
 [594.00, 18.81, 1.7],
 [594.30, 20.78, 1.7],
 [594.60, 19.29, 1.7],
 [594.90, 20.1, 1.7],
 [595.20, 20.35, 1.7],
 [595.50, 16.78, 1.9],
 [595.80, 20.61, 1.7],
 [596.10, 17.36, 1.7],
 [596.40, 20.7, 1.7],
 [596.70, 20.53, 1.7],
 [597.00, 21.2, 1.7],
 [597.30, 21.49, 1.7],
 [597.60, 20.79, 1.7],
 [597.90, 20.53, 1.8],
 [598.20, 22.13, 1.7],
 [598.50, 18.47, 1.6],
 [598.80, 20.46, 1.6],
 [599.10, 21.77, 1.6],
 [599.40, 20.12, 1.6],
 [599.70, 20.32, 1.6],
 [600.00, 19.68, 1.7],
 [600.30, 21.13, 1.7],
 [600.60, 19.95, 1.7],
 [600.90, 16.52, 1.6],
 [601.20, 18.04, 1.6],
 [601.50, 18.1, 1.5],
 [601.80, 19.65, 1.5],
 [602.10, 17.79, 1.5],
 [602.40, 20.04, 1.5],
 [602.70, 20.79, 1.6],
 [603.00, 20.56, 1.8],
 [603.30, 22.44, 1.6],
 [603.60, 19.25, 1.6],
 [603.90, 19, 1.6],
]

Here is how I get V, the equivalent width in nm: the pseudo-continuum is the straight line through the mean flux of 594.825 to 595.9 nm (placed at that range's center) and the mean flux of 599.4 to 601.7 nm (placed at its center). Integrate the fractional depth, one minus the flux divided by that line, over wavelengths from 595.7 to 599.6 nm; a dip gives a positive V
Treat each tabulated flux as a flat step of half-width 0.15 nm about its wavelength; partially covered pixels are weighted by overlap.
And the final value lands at -0.24 nm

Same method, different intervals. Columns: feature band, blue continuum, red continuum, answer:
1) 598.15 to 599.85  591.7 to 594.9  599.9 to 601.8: -0.115 nm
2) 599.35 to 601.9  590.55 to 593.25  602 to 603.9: 0.088 nm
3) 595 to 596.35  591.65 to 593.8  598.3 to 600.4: 0.071 nm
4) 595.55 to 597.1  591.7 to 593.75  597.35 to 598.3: 0.070 nm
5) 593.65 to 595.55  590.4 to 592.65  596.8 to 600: 0.026 nm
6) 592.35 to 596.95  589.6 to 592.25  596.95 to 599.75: 0.117 nm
